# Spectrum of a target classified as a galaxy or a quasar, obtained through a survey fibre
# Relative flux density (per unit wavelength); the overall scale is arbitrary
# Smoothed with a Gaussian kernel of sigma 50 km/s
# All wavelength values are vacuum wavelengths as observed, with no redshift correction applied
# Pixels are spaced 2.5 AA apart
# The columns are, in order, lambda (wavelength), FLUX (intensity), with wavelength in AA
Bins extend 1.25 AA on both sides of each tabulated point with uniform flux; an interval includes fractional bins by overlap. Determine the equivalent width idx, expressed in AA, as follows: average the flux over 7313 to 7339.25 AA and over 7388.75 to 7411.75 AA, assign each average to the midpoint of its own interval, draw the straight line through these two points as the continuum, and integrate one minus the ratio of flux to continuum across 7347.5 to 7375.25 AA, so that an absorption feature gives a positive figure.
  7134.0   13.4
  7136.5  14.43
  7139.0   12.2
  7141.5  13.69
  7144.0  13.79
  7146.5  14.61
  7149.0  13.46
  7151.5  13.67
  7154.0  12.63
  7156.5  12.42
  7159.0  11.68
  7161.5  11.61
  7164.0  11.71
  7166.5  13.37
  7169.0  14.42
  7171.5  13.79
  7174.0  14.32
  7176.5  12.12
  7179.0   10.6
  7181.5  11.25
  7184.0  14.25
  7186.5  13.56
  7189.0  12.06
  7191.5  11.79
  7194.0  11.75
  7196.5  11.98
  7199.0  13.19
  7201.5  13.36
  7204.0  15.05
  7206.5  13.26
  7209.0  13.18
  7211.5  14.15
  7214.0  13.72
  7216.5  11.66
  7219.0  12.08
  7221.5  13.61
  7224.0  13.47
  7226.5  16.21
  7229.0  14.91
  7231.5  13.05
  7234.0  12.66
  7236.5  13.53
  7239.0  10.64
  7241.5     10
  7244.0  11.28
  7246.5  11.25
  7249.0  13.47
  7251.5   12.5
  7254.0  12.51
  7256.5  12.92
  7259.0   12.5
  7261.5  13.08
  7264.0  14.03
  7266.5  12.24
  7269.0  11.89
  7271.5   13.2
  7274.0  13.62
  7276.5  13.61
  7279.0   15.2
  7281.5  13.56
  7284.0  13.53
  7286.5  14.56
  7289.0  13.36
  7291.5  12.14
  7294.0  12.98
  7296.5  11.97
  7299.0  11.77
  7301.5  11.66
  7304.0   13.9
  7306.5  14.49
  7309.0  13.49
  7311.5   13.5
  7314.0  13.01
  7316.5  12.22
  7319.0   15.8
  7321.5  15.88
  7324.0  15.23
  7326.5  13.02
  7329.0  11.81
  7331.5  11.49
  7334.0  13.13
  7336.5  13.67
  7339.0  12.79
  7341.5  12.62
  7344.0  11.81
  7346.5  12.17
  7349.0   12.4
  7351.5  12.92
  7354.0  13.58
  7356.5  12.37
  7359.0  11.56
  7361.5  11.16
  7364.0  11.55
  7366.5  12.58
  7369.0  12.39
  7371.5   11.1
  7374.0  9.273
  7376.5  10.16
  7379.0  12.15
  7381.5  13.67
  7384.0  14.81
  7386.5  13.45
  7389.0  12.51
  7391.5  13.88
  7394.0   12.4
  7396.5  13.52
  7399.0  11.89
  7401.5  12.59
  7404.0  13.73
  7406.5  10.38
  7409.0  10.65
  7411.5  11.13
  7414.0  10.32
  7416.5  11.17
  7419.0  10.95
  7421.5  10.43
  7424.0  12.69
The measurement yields 2.22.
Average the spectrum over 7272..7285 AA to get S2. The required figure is 13.9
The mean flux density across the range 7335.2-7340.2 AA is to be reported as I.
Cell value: 13.2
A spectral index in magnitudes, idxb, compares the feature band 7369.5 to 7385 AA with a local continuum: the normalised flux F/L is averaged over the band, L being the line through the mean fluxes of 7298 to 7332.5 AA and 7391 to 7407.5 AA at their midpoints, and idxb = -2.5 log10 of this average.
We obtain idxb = 0.09 mag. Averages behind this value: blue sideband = 13.4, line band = 11.8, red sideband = 12.6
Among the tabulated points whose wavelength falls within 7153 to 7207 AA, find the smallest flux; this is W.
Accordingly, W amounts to 10.6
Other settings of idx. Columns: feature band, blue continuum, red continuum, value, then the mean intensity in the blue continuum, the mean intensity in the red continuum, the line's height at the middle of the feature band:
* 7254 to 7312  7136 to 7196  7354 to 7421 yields -3.6 AA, 12.9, 12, 12.4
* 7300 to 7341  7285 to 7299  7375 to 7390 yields -1.8 AA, 12.9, 12.7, 12.8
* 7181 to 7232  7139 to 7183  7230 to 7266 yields -2.5 AA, 12.9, 12.4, 12.6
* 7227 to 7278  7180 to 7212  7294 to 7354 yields 1.2 AA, 12.9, 13.1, 13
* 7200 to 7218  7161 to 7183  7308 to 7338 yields -0.9 AA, 12.6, 13.5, 12.8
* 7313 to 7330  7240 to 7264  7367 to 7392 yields -2.2 AA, 12.2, 12.3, 12.3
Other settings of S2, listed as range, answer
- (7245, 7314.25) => 13.1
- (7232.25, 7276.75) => 12.5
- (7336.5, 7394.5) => 12.3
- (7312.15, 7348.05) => 13.2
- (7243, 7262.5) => 12.4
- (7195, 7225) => 13.2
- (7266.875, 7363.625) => 13.1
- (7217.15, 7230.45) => 13.9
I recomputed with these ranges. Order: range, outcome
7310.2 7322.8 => 14.1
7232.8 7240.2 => 12.3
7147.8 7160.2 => 12.8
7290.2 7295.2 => 12.6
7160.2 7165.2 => 11.7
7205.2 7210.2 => 13.2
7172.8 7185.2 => 12.5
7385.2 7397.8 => 13.2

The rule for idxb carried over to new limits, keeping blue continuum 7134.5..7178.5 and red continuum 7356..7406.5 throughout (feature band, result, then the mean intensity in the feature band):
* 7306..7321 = -0.105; 13.8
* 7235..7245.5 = 0.128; 11.4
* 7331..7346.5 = -0.014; 12.6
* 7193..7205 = -0.007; 13.1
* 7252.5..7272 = -0.004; 12.8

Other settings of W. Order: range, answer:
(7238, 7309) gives 10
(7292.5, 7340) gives 11.49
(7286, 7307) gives 11.66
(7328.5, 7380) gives 9.273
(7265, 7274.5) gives 11.89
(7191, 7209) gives 11.75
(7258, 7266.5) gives 12.24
